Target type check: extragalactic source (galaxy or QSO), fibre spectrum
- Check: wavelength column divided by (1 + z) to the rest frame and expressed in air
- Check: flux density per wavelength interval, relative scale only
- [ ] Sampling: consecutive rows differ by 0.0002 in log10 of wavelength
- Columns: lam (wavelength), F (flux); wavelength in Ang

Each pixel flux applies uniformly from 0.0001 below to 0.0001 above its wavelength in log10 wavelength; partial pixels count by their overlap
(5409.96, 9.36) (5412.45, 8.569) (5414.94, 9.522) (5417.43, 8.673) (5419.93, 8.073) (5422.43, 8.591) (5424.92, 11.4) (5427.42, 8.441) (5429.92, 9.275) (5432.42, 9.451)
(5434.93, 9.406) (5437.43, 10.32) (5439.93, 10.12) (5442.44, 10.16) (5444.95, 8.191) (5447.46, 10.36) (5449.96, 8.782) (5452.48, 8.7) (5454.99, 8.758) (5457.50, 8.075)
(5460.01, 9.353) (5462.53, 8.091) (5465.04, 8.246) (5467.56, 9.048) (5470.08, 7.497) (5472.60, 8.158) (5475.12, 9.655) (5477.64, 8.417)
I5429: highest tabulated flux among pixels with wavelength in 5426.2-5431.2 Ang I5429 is 9.275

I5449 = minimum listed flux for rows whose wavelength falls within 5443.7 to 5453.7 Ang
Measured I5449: 8.191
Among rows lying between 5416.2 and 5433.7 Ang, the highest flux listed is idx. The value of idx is 11.4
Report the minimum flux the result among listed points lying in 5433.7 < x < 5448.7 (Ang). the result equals 8.191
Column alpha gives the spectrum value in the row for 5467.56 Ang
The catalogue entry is 9.048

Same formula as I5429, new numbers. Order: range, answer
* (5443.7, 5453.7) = 10.36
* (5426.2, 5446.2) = 10.32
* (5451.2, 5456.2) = 8.758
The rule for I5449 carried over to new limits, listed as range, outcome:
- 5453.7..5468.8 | 8.075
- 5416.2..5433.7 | 8.073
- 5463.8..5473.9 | 7.497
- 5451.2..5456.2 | 8.7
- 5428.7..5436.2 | 9.275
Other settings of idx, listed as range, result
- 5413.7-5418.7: 9.522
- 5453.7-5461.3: 9.353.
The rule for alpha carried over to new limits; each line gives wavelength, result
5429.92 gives 9.275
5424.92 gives 11.4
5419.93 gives 8.073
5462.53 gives 8.091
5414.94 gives 9.522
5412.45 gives 8.569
